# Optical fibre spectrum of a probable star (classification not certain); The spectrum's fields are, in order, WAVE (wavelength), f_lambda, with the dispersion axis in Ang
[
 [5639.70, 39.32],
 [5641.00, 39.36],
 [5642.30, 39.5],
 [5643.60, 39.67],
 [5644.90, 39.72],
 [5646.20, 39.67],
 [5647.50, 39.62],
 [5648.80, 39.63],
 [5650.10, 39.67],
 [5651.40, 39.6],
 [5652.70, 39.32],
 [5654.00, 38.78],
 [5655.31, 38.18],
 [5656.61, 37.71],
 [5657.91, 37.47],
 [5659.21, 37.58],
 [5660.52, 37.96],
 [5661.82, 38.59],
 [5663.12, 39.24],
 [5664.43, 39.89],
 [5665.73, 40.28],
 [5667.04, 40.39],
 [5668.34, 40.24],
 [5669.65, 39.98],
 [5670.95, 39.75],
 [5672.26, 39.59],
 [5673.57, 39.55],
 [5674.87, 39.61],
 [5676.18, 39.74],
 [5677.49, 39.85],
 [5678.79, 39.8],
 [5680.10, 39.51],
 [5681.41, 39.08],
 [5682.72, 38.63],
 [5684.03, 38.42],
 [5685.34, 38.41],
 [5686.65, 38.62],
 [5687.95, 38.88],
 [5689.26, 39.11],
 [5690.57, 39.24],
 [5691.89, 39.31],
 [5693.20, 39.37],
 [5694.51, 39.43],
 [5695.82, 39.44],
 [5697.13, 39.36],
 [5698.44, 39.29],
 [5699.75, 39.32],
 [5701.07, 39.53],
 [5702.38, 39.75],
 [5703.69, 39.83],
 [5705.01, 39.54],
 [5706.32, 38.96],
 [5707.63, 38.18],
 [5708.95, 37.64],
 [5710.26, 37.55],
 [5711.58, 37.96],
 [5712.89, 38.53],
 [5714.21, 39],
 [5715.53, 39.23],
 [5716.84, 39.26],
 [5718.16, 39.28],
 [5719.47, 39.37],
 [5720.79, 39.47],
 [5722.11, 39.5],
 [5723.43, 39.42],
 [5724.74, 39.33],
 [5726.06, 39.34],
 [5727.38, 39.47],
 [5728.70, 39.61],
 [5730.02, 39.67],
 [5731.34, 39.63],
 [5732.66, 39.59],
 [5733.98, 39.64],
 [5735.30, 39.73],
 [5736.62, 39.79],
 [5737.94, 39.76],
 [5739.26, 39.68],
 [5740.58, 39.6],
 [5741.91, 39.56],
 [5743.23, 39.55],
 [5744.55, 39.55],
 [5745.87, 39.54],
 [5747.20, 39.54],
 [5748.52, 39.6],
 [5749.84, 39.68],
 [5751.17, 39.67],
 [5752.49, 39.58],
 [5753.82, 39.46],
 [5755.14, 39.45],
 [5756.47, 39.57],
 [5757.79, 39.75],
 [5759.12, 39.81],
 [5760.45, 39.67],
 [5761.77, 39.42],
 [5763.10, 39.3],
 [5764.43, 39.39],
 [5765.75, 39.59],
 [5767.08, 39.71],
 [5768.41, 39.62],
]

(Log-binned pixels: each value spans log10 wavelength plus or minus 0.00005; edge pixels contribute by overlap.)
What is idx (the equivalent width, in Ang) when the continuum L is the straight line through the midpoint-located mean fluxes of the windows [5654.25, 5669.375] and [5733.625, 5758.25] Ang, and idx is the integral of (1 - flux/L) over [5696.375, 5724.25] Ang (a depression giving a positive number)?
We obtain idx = 0.2 Ang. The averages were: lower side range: 38.9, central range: 39.1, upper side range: 39.6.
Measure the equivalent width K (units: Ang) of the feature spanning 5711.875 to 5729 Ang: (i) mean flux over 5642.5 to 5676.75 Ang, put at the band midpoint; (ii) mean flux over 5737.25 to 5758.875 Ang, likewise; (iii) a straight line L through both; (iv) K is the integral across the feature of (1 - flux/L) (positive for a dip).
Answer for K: 0.1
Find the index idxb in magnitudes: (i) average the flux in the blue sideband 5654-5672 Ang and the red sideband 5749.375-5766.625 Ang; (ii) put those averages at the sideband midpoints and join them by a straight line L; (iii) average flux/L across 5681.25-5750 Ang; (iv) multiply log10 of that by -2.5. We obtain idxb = 0.00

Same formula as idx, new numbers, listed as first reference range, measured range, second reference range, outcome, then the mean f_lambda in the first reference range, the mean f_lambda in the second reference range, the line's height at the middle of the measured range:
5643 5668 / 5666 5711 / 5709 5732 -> -0.2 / 39.1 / 39.1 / 39.1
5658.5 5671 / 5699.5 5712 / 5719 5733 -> 0.2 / 39.4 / 39.5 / 39.4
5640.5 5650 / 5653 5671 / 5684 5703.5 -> 0.2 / 39.6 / 39.2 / 39.5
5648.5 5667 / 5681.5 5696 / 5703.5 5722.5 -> 0.0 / 38.9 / 38.8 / 38.9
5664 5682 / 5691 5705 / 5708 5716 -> -0.2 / 39.8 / 38.2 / 38.8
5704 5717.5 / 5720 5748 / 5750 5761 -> -0.3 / 38.6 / 39.6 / 39.1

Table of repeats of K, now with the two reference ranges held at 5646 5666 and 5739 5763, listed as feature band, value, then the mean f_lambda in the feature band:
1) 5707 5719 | 0.2 Ang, 38.5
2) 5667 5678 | -0.2 Ang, 39.8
